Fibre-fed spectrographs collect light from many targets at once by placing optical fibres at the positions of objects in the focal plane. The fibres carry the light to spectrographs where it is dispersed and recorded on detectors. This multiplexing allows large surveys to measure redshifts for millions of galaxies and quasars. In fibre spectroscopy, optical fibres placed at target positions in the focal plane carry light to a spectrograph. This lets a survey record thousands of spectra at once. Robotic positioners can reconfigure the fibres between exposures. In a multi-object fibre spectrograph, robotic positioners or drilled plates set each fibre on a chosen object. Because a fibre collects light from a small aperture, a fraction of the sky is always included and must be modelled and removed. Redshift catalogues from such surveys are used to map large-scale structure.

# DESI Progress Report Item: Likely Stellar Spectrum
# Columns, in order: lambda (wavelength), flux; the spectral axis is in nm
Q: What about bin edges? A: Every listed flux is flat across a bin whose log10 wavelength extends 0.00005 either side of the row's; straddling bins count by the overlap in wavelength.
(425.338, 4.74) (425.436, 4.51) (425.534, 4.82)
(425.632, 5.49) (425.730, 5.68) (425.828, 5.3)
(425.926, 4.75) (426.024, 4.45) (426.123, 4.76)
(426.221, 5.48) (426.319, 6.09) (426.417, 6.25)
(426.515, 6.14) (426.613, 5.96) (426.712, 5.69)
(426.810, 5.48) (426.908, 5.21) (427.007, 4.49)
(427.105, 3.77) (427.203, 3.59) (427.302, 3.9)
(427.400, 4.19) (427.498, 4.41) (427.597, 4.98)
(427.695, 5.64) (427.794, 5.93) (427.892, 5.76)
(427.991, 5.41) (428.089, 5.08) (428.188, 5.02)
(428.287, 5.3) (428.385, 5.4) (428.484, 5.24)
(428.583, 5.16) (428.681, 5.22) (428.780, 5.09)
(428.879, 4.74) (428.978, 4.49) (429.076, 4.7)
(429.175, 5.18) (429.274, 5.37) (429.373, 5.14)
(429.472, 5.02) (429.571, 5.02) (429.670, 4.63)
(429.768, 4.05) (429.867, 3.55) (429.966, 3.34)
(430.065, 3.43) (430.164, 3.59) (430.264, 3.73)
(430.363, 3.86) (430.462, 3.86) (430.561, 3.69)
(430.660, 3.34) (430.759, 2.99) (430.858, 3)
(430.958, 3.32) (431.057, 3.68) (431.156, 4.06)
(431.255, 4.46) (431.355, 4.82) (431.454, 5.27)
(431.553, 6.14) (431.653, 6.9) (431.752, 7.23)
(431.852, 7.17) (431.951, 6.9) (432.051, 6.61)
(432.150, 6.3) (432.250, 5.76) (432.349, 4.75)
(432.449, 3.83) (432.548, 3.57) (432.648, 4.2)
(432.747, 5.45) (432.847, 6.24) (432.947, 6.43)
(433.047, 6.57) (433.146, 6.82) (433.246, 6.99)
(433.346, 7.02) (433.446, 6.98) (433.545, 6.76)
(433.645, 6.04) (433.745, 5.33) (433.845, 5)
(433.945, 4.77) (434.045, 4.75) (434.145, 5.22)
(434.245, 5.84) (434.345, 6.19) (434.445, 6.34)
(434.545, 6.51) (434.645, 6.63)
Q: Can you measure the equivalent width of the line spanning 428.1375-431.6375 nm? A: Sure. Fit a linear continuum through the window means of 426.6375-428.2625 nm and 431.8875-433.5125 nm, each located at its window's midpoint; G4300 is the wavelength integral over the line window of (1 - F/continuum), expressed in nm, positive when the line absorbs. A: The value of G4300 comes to 0.600 nm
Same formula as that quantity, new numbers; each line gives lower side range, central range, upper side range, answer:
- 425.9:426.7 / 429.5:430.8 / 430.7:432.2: 0.37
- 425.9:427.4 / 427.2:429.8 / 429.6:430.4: -0.38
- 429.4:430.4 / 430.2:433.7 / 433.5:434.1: -0.34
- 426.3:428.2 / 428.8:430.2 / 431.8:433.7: 0.26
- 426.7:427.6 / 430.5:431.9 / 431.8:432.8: 0.15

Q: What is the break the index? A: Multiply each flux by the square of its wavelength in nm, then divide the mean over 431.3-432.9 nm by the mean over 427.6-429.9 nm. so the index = 1.14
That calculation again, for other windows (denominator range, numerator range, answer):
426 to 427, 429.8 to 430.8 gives 0.65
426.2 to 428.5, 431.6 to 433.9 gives 1.19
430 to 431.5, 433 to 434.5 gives 1.61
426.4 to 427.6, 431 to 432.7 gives 1.13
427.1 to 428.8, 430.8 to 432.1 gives 1.09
